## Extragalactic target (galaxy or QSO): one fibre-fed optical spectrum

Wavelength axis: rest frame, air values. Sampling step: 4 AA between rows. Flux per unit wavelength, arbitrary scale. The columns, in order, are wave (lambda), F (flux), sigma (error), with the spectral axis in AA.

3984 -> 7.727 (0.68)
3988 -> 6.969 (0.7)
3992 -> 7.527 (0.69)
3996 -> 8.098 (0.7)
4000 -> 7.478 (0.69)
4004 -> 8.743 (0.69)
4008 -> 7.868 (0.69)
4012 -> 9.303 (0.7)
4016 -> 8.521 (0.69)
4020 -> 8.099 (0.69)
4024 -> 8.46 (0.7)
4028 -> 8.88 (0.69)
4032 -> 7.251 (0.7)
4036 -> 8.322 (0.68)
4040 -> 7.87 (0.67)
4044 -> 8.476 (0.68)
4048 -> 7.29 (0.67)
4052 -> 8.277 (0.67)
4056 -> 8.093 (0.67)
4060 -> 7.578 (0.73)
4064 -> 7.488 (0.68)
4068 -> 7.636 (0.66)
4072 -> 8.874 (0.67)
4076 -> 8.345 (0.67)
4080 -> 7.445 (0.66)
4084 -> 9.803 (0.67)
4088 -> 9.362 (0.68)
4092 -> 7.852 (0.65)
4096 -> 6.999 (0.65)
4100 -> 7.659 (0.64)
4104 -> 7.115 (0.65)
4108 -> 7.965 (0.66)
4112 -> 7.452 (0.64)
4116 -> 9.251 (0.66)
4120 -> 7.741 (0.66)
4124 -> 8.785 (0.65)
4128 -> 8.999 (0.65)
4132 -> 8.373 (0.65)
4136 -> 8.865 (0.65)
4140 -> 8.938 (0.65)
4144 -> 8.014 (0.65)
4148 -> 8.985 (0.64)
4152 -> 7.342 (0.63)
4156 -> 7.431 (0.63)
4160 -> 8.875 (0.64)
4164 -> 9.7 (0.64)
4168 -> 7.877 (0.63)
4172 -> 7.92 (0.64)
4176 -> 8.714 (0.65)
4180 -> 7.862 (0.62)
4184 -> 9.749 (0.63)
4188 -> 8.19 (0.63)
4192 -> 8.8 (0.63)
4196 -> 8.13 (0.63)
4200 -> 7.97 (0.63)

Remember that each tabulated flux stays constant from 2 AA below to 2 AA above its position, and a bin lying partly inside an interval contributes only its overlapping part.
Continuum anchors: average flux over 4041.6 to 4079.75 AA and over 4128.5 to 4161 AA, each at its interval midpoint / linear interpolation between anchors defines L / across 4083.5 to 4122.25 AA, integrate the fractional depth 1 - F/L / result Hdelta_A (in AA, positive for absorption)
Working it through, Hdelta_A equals 0.53 AA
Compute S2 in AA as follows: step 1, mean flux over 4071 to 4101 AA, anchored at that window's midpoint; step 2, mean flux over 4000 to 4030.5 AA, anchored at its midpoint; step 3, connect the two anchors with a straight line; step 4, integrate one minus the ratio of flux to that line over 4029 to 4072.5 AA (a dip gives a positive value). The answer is 2.4 AA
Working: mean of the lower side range 8.46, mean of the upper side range 8.29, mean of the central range 7.91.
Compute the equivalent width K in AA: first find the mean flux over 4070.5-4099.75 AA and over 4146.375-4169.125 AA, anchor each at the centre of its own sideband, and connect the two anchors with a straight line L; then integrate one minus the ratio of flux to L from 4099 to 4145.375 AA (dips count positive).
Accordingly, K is 0.4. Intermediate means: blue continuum 8.33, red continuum 8.38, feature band 8.28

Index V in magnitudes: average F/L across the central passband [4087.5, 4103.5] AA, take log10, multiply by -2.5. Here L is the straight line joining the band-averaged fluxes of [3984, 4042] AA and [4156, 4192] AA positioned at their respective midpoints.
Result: 0.077 mag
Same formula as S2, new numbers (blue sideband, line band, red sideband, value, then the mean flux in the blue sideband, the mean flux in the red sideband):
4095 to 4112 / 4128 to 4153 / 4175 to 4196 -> -1.67 AA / 7.46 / 8.61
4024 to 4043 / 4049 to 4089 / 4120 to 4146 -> 0.32 AA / 8.14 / 8.59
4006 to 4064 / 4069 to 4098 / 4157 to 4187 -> -0.18 AA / 8.14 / 8.61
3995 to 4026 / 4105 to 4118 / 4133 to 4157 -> 0.27 AA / 8.33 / 8.3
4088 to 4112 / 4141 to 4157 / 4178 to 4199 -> 0.19 AA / 7.67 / 8.52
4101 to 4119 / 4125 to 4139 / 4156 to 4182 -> -1.14 AA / 7.92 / 8.41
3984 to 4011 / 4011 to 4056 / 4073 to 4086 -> -0.41 AA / 7.83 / 8.56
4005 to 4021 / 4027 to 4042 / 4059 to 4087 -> 0.66 AA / 8.49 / 8.23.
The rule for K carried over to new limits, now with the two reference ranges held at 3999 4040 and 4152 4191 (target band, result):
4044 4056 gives 0.5 AA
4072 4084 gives 0.0 AA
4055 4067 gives 0.9 AA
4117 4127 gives -0.1 AA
